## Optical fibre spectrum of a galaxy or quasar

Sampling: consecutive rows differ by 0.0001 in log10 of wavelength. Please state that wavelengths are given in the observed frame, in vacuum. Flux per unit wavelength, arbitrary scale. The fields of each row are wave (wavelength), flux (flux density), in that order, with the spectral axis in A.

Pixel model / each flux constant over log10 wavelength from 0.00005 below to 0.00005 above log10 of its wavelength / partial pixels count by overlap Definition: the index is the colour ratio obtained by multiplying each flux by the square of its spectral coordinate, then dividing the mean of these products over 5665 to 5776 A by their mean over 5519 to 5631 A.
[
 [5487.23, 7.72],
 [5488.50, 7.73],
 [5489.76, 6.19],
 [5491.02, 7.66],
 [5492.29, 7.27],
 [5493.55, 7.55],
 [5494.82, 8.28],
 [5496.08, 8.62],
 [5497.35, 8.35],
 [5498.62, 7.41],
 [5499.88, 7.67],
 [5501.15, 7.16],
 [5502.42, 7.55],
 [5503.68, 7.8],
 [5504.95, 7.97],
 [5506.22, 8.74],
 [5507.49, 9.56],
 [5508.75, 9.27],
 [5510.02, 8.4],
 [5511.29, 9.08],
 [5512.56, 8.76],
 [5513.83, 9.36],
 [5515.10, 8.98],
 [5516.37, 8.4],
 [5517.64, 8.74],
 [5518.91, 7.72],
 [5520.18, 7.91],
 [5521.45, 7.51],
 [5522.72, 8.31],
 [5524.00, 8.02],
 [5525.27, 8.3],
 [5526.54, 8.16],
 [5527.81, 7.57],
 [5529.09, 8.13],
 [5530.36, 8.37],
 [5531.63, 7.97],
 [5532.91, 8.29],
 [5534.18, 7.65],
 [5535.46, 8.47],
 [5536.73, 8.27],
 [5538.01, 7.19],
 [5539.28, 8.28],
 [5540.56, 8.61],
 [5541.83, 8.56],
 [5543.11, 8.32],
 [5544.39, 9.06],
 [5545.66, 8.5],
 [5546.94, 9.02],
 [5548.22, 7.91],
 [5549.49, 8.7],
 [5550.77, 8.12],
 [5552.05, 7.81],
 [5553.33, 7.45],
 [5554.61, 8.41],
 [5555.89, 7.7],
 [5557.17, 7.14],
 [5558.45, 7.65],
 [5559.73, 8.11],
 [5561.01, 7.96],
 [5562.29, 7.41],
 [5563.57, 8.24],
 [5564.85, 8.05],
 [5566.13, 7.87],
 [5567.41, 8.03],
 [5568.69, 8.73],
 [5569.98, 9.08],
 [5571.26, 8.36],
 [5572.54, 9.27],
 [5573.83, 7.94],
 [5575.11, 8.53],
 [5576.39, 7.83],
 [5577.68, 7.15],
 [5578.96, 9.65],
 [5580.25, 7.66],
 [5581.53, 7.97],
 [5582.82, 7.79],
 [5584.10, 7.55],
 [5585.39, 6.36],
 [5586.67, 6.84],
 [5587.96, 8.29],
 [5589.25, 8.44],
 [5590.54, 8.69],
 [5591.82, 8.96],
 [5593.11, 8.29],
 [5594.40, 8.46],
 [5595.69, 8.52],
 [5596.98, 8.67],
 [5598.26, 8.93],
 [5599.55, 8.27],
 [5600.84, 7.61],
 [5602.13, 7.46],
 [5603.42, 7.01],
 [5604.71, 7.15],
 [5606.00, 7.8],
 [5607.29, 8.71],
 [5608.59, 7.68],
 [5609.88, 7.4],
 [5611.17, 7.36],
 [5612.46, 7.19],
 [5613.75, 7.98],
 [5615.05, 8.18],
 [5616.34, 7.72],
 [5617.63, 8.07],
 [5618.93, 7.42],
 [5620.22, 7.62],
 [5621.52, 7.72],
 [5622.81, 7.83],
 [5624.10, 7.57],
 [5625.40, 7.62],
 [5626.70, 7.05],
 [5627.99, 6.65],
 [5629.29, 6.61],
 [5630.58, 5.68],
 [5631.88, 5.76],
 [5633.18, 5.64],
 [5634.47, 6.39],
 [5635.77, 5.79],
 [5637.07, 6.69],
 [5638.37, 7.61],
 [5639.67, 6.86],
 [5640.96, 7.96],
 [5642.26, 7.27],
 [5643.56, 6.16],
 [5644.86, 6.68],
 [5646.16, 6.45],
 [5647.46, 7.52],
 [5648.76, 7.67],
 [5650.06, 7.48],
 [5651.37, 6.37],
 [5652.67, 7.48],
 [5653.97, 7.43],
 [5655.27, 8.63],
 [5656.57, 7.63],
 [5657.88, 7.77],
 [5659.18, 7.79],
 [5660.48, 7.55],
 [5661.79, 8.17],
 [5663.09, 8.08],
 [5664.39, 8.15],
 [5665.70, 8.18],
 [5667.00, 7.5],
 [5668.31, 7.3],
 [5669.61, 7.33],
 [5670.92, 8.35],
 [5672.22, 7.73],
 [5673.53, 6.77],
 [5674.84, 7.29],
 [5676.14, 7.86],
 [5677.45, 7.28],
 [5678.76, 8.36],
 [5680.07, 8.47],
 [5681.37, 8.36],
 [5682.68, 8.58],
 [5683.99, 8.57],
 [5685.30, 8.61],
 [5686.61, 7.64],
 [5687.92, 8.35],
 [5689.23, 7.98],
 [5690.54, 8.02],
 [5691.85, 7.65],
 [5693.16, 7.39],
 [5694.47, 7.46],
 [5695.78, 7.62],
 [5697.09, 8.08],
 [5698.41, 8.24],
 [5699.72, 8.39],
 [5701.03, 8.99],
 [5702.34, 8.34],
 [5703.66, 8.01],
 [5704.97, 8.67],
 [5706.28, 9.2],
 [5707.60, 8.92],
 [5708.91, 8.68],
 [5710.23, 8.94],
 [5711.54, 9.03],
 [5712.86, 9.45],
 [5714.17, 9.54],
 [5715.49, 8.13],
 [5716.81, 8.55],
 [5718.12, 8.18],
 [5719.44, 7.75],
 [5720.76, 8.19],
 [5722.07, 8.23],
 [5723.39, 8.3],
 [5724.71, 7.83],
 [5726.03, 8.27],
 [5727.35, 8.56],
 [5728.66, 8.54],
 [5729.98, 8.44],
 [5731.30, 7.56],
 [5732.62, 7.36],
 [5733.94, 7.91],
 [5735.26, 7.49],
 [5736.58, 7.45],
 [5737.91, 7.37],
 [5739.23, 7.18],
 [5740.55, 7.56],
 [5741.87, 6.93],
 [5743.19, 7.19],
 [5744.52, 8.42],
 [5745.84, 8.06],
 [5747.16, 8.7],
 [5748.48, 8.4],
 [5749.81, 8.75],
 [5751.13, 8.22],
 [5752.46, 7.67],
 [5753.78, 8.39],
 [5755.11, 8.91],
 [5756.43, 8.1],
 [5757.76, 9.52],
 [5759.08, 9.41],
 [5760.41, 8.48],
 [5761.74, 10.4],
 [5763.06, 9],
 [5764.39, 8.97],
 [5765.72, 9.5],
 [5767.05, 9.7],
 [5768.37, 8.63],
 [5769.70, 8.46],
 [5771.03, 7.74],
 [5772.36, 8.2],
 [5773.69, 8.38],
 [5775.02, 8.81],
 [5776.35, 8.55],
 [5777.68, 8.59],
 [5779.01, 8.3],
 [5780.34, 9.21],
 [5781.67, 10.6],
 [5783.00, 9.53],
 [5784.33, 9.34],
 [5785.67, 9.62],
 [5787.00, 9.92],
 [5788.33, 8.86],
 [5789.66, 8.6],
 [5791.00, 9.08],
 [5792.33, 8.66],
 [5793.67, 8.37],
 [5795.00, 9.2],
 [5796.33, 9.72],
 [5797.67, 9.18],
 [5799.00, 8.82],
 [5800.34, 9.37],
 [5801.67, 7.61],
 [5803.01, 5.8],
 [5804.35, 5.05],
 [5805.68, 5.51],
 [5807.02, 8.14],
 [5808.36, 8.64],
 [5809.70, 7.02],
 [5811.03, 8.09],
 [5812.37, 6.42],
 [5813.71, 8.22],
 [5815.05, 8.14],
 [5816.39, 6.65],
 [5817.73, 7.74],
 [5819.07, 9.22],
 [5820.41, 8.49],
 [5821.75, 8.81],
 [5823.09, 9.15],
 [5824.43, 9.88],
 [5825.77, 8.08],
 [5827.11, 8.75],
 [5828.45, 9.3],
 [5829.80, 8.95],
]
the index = 1.09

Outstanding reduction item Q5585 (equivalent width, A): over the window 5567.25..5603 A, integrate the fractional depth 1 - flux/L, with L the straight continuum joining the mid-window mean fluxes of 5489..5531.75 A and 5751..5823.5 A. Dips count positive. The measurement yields 0.3 A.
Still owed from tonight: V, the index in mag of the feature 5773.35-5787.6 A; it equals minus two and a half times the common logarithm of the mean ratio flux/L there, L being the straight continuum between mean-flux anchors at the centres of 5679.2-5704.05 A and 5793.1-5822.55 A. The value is -0.15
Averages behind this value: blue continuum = 8.15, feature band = 9.18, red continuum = 7.92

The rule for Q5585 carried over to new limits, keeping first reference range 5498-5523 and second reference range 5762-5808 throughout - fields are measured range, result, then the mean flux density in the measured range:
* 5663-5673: 0.8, 7.8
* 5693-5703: 0.5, 8.1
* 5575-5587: 1.0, 7.72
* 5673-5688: 0.9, 8.01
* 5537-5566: 0.9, 8.1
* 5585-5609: 1.1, 8.03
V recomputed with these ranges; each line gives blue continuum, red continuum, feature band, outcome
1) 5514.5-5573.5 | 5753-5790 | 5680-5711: 0.05 mag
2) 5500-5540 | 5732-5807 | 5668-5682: 0.08 mag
